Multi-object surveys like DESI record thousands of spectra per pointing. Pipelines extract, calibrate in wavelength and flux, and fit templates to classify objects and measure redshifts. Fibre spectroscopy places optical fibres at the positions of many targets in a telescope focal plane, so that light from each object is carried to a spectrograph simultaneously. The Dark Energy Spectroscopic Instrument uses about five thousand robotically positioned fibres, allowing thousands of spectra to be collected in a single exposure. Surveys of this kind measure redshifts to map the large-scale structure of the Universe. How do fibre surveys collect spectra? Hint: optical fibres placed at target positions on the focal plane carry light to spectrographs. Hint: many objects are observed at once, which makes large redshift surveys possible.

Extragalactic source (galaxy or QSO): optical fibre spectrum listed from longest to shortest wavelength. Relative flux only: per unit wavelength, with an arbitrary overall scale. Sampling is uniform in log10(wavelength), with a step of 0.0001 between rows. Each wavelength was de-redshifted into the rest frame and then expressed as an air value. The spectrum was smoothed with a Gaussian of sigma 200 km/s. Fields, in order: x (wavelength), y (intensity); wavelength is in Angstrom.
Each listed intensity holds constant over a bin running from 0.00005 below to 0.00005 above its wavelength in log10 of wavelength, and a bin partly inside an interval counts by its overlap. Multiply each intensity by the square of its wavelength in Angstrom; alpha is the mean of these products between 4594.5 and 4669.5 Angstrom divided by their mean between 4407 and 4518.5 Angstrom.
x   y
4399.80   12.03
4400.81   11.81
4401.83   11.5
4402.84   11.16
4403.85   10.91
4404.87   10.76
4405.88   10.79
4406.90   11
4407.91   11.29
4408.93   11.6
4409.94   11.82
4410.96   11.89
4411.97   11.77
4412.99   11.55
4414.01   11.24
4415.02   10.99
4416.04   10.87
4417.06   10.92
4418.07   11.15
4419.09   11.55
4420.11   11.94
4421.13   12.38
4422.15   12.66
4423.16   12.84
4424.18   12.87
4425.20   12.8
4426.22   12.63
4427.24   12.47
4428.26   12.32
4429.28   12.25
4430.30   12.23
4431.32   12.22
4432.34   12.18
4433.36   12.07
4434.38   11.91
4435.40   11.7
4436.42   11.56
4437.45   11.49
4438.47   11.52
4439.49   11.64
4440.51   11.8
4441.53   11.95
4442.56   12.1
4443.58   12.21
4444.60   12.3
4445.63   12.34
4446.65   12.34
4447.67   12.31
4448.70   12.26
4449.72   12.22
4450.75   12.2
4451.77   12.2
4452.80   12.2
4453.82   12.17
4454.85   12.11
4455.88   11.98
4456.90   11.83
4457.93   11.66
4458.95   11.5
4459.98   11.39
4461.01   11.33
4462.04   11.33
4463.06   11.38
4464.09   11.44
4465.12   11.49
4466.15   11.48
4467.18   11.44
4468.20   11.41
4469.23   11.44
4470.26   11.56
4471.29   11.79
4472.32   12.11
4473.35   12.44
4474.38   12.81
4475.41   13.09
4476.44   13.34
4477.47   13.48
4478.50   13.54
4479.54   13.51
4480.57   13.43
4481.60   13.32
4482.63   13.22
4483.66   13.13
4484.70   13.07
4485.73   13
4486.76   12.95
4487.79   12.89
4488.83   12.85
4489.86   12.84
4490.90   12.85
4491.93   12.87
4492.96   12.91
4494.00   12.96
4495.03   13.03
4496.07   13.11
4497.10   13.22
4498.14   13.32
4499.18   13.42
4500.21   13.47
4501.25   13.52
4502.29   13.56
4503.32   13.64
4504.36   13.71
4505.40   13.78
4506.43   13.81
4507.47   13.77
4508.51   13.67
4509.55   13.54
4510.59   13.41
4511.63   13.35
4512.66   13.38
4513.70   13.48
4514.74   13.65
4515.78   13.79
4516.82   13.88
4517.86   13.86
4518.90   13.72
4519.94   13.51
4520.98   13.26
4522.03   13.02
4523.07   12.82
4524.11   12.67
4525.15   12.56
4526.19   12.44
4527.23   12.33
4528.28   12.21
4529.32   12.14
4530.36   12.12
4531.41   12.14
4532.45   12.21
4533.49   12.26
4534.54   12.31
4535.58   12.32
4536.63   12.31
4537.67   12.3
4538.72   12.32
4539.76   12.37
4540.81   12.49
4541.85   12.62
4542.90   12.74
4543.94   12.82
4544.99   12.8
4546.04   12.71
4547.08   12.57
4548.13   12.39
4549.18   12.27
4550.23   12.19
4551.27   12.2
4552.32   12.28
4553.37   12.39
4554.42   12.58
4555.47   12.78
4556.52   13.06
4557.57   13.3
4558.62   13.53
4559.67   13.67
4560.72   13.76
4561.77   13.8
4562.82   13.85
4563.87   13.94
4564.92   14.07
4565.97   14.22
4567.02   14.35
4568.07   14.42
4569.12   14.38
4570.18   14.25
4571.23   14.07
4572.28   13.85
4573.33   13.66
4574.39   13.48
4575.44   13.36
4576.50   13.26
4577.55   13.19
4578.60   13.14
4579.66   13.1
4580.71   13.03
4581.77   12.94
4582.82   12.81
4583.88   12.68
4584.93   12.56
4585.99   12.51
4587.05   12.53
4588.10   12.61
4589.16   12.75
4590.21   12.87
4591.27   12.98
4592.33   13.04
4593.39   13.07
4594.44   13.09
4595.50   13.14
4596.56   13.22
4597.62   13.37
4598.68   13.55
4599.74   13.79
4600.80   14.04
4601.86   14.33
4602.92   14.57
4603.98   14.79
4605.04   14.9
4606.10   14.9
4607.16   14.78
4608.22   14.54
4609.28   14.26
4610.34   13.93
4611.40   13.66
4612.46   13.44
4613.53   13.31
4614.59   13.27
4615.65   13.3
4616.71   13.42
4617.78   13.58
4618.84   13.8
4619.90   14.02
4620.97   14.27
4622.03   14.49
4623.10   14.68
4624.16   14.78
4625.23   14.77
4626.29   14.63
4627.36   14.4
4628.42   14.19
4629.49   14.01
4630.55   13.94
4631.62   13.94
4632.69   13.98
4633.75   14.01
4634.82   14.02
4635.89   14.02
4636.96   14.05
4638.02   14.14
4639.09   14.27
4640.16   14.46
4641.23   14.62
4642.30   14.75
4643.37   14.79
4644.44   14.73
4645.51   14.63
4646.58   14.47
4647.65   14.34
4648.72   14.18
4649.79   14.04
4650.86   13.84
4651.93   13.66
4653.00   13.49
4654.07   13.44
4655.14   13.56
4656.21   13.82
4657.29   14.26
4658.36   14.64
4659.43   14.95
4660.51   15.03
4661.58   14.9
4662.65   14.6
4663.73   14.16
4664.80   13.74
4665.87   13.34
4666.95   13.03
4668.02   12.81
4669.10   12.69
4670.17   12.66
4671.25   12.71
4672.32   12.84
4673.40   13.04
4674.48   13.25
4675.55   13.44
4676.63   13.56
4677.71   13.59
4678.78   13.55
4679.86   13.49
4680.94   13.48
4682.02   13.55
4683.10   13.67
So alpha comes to 1.22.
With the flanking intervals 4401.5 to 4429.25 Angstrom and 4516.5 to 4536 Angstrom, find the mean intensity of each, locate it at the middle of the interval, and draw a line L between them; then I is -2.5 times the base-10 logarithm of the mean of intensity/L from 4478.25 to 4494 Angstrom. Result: -0.06 mag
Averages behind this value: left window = 11.7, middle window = 13.1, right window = 12.7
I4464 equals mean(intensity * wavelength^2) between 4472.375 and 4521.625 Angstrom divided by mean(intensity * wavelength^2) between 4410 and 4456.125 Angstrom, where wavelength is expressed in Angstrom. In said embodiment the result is 1.14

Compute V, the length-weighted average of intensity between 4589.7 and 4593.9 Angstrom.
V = 13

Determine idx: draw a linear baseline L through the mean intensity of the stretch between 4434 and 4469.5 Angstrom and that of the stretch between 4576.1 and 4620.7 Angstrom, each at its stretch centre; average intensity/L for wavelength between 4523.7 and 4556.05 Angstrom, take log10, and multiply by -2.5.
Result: 0.03 mag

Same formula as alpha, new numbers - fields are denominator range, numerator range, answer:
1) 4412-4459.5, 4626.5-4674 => 1.28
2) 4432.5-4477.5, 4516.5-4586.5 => 1.14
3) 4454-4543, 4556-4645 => 1.13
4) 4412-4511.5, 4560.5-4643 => 1.18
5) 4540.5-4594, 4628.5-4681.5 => 1.10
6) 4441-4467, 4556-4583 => 1.21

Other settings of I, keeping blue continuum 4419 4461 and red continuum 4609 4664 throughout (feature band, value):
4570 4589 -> 0.03 mag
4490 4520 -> -0.06 mag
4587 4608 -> 0.01 mag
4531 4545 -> 0.06 mag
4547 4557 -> 0.07 mag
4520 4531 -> 0.03 mag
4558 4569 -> -0.05 mag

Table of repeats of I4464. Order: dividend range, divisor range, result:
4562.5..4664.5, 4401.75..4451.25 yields 1.27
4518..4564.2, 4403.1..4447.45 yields 1.13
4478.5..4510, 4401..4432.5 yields 1.17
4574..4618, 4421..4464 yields 1.19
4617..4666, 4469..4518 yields 1.15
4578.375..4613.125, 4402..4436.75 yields 1.24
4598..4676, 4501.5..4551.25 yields 1.14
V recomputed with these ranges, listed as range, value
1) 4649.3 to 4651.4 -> 13.9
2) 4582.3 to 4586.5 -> 12.6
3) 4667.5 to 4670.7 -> 12.7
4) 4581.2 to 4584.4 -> 12.8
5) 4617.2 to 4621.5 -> 13.9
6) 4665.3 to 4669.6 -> 13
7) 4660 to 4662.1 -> 15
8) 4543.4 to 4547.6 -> 12.7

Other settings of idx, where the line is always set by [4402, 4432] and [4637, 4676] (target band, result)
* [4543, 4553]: 0.039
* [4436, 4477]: 0.016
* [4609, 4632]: -0.031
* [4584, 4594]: 0.045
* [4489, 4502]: -0.056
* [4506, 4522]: -0.078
